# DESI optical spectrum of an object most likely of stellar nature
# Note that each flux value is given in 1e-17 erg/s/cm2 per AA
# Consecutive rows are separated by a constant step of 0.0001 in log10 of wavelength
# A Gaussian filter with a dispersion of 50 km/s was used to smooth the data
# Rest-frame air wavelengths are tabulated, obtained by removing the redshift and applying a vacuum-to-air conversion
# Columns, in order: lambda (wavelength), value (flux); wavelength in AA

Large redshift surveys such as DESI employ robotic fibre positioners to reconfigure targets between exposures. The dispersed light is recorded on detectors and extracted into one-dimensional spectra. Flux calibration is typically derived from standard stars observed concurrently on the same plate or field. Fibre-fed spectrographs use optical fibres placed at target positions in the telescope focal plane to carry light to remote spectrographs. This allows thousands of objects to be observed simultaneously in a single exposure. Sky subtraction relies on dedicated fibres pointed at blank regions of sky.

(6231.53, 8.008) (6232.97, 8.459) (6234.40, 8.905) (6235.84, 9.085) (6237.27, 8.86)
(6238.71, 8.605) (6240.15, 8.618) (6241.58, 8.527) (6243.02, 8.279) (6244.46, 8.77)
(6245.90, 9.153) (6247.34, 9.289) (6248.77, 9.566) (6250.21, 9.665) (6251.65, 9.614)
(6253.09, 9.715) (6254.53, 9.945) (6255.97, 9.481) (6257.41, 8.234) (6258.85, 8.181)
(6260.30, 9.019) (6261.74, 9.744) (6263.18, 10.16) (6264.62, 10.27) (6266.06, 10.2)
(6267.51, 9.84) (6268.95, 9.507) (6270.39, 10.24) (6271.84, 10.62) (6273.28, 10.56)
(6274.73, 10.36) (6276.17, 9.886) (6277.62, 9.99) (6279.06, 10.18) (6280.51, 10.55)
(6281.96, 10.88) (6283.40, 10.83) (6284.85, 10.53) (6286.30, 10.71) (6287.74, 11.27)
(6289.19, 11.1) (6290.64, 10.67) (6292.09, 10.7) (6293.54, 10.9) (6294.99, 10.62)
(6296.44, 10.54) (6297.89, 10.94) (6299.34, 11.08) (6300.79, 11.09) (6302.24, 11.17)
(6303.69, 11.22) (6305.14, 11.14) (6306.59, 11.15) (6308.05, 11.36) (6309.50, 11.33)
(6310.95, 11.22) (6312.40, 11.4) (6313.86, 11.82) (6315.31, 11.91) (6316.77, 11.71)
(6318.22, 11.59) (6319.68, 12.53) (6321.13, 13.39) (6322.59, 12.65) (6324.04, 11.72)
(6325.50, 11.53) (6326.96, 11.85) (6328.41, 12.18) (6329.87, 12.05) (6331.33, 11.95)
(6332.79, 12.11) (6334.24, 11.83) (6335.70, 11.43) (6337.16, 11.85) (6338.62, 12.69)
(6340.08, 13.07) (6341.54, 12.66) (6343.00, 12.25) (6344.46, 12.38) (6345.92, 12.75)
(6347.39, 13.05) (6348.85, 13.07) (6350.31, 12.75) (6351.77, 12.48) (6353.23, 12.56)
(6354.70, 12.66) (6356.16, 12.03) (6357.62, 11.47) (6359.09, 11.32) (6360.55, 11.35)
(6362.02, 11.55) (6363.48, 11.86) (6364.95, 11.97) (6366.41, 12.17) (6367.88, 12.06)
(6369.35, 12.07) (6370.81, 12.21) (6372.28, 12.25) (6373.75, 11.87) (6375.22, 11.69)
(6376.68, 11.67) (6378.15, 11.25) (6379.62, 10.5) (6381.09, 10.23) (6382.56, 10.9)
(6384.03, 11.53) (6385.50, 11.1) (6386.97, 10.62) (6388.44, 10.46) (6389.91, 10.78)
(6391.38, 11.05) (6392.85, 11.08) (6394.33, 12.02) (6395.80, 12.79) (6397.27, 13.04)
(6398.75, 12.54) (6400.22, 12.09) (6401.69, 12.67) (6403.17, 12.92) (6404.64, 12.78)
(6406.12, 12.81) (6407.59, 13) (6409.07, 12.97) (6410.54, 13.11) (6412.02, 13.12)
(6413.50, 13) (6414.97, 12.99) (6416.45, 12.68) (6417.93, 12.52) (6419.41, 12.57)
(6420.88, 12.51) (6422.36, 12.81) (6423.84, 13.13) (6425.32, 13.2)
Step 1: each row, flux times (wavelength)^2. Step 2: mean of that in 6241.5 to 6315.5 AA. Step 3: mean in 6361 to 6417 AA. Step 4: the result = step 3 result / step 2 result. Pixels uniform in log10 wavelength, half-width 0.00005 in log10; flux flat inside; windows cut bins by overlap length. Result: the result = 1.20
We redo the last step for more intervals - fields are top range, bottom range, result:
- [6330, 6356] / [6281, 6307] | 1.16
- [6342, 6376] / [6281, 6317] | 1.12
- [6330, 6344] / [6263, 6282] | 1.22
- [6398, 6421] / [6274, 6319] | 1.21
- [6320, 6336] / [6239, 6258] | 1.36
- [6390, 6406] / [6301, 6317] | 1.11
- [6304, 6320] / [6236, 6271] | 1.26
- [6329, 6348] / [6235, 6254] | 1.40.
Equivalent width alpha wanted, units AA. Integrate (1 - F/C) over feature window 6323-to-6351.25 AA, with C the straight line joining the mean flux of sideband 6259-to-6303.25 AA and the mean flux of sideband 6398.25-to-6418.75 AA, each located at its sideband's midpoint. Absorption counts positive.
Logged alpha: -2.0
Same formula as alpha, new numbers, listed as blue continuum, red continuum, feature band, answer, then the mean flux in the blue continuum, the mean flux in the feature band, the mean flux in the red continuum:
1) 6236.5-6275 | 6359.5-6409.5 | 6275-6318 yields -3.3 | 9.43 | 11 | 11.8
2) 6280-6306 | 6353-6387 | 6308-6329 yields -1.4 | 10.9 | 11.9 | 11.6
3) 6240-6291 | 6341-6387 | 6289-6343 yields -3.6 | 9.85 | 11.6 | 11.9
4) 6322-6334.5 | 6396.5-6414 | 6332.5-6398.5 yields 2.7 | 12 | 11.9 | 12.8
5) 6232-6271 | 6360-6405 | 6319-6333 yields -2.0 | 9.25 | 12.2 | 11.7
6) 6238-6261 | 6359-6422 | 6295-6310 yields -1.4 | 9.04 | 11.1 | 12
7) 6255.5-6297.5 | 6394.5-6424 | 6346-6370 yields -0.8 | 10.2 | 12.2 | 12.8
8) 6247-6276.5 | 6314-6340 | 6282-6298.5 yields -0.1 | 9.72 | 10.8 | 12.1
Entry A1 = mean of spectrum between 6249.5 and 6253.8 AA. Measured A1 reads 9.66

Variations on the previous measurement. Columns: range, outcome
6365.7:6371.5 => 12.1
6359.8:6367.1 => 11.8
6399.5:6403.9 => 12.6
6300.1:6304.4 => 11.2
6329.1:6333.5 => 12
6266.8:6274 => 10.2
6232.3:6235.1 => 8.7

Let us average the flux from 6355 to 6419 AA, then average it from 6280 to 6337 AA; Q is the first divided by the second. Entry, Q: 1.05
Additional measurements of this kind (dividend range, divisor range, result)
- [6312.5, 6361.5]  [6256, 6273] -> 1.26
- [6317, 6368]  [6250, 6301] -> 1.19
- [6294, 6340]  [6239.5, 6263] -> 1.28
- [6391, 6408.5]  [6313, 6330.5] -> 1.03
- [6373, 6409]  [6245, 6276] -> 1.21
